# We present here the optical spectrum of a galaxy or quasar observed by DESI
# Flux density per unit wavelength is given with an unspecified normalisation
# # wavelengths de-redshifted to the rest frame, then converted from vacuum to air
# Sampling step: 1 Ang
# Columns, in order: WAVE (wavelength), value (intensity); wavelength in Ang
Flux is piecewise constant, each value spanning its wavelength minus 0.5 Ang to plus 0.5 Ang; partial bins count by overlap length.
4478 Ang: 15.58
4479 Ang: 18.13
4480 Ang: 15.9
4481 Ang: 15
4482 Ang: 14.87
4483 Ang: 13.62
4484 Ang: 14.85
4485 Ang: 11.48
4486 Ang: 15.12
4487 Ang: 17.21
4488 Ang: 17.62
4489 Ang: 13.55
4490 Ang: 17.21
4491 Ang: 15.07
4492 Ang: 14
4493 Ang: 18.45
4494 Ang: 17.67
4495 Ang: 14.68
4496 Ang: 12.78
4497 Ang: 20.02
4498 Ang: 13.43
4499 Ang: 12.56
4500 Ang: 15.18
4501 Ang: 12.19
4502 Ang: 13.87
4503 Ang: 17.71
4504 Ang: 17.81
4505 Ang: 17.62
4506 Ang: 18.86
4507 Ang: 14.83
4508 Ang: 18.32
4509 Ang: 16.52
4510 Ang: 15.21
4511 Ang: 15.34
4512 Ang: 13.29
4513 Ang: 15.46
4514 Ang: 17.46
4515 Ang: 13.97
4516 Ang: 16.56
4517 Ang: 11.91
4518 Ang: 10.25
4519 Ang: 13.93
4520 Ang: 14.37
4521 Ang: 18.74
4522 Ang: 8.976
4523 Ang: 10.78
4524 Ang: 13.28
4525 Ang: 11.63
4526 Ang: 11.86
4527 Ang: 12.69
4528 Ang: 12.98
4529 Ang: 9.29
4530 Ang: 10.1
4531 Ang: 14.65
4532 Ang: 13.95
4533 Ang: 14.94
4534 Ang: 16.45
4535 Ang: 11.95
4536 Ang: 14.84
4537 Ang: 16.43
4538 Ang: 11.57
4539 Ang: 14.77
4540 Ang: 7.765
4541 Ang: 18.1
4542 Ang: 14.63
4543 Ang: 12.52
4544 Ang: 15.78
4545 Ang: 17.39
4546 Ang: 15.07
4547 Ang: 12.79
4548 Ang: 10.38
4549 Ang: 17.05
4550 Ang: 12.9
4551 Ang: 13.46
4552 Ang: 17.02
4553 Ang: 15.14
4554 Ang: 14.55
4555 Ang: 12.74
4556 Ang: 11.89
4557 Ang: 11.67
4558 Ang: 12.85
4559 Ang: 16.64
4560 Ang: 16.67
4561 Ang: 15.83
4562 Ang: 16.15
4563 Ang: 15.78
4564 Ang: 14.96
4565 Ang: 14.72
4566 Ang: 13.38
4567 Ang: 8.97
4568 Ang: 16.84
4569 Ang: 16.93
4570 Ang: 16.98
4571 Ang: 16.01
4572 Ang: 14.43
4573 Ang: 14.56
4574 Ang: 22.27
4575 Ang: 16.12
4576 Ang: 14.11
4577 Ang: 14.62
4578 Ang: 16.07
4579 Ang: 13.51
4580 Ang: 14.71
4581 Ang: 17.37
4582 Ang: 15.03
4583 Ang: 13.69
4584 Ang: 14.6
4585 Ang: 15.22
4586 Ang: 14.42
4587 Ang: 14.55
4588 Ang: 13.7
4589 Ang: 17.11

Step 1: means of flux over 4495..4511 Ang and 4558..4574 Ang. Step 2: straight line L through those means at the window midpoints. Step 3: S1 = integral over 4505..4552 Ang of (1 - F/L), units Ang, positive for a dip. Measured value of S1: 4.6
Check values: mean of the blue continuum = 15.7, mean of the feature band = 14.1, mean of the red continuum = 15.4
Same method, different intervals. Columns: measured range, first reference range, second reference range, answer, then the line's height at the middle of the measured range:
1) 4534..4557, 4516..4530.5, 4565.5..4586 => -0.79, 13.6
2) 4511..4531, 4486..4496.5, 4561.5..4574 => 3.16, 15.6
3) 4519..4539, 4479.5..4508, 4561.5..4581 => 2.93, 15.5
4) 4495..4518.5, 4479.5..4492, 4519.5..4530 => -2.85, 13.6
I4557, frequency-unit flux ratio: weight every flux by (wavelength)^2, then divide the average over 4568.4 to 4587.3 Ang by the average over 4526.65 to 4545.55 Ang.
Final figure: 1.15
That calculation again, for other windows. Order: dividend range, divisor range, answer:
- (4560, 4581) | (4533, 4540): 1.13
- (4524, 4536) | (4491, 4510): 0.82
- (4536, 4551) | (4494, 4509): 0.91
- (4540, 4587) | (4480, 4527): 1.02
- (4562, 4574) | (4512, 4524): 1.13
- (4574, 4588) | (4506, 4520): 1.04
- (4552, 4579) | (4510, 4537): 1.13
